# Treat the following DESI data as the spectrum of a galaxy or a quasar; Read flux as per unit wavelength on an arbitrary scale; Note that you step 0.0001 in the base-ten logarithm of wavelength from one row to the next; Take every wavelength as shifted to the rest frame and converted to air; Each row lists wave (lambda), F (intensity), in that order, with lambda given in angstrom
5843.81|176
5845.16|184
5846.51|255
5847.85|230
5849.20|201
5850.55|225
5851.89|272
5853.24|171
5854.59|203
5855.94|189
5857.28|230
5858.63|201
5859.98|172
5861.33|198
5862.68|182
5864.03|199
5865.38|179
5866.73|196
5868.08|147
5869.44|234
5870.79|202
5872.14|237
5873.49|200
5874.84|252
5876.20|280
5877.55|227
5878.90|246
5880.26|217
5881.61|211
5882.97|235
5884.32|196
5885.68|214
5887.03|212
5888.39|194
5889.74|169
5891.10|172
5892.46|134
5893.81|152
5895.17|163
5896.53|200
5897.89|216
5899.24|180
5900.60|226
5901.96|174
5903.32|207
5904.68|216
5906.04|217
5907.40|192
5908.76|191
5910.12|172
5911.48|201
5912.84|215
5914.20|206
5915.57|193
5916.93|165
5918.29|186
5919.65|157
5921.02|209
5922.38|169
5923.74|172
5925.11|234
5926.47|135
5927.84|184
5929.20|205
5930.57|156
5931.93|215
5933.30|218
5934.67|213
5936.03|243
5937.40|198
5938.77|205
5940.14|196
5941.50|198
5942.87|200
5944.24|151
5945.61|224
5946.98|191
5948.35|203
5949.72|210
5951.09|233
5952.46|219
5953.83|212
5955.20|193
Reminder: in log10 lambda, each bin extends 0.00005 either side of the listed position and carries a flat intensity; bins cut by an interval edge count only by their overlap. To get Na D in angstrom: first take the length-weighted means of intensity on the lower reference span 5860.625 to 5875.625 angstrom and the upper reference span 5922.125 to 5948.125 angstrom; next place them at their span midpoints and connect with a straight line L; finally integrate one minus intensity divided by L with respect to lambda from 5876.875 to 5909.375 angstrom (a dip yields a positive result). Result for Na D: 0.29 angstrom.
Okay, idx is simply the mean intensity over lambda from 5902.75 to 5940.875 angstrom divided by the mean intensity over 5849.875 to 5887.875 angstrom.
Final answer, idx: 0.92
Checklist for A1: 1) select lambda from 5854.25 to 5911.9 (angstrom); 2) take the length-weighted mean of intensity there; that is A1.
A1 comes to 201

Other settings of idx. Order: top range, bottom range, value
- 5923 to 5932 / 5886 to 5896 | 1.06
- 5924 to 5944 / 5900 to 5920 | 1.02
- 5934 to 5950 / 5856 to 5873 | 1.02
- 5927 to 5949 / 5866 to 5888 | 0.91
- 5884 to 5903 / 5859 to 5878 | 0.90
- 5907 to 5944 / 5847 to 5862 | 0.92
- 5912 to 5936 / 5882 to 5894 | 1.02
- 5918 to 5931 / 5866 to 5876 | 0.85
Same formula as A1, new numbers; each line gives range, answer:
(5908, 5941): 193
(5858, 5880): 210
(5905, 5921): 192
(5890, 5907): 188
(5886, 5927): 188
